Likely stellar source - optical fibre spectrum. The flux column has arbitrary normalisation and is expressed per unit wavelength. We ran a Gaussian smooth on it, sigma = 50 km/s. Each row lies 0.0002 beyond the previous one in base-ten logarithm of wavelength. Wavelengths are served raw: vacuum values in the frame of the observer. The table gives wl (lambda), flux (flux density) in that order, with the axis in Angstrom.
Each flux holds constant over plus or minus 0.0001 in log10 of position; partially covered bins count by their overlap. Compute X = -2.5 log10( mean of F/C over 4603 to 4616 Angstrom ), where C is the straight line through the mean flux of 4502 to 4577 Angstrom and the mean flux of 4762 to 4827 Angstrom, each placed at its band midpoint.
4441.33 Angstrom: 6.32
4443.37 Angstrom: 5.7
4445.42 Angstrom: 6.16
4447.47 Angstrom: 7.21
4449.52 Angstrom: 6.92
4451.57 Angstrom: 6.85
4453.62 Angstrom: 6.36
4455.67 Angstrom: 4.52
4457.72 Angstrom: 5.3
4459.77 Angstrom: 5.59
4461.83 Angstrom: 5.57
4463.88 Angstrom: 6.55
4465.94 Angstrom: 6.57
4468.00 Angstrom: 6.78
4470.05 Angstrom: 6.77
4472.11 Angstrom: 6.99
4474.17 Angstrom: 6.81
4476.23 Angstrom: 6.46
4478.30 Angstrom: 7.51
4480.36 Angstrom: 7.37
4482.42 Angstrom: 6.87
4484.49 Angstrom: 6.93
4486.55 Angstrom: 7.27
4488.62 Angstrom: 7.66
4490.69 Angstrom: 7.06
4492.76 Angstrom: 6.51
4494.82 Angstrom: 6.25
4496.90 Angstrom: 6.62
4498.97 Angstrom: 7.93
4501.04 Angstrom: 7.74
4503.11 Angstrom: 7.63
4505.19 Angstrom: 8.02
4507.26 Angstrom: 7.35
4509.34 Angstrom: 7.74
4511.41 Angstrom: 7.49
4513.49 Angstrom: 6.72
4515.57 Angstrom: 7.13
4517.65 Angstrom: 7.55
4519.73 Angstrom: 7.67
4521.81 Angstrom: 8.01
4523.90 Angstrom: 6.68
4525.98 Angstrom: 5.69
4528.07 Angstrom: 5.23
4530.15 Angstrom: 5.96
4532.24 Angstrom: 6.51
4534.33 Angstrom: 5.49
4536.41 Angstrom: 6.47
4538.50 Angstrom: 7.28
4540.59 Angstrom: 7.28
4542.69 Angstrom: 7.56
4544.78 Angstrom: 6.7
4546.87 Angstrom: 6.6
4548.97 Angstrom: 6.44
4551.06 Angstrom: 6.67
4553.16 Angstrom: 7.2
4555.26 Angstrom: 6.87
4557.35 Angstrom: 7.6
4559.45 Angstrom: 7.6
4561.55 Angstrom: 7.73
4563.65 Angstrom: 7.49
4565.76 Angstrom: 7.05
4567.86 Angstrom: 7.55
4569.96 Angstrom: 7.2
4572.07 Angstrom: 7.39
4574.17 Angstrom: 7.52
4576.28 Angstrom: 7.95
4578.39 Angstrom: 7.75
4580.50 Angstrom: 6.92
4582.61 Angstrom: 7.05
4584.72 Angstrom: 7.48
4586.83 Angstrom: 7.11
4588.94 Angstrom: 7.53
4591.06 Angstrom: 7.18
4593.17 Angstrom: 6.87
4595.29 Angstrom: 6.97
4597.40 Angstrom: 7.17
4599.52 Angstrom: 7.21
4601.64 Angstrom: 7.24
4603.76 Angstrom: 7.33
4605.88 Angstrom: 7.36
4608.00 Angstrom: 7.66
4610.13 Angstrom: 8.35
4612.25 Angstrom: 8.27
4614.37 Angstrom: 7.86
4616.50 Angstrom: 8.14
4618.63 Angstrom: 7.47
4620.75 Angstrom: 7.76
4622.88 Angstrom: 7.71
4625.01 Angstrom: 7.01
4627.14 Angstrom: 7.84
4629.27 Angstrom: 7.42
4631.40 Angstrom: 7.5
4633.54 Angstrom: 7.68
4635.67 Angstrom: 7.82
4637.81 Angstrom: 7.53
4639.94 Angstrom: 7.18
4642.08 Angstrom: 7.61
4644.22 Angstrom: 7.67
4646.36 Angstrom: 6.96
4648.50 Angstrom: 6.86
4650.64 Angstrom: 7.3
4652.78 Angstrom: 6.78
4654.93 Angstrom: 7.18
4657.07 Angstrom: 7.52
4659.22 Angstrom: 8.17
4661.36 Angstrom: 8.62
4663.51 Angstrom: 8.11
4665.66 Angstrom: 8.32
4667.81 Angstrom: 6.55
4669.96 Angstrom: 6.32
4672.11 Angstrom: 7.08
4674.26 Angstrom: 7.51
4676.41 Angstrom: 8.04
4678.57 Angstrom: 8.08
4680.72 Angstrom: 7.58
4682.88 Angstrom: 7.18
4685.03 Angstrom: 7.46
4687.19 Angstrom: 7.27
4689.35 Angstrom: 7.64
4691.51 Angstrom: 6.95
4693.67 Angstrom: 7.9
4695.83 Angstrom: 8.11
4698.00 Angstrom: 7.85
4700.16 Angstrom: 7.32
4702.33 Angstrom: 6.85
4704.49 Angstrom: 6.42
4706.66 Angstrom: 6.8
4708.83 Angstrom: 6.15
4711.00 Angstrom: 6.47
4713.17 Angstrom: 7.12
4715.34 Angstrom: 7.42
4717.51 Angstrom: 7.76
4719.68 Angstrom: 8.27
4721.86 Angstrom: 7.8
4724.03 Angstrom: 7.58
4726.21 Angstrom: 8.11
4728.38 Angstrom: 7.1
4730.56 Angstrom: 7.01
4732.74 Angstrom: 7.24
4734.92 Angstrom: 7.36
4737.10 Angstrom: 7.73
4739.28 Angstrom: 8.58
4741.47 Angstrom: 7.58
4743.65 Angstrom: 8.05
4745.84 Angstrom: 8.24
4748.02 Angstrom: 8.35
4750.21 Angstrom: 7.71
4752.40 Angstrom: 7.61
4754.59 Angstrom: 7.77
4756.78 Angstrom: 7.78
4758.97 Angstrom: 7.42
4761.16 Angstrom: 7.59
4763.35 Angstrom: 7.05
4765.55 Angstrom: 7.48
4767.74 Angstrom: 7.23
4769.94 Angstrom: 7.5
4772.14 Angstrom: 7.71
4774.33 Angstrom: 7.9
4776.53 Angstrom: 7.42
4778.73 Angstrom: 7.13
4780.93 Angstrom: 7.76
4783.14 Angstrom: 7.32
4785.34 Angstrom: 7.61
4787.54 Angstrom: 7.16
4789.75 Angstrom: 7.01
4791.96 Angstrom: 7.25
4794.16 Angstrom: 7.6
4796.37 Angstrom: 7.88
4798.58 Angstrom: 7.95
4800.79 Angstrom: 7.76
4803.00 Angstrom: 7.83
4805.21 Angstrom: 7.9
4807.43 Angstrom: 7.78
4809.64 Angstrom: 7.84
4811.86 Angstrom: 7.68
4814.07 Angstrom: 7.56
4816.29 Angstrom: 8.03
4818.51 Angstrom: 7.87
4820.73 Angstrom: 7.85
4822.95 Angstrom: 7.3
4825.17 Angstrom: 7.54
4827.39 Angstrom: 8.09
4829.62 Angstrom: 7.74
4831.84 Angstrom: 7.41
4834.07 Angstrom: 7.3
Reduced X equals -0.09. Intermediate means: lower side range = 7.08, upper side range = 7.59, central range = 7.83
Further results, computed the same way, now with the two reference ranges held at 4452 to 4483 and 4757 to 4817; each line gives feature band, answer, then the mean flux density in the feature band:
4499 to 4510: -0.180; 7.72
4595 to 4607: -0.053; 7.23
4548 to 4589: -0.082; 7.3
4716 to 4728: -0.073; 7.84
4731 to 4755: -0.058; 7.82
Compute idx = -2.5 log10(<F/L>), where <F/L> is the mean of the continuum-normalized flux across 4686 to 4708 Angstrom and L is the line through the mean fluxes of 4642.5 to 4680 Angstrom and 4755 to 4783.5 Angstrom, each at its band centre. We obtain 0.03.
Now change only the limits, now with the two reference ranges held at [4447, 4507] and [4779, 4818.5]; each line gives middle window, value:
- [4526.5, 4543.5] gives 0.08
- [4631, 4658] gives -0.02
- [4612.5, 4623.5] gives -0.10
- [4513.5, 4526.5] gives -0.04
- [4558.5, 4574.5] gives -0.06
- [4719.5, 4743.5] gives -0.03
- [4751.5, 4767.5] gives 0.00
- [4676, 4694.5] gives -0.03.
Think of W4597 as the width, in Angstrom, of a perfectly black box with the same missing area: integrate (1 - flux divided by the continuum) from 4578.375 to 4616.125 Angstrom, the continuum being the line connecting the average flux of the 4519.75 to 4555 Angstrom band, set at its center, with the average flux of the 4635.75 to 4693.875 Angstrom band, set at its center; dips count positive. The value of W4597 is -2.0 Angstrom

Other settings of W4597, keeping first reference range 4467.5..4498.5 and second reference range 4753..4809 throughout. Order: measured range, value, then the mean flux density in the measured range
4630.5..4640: -0.4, 7.58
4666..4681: 0.0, 7.35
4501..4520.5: -1.4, 7.49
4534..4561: 0.5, 6.96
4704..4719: 1.0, 6.93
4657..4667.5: -1.1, 8.09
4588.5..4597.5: 0.1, 7.12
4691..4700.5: -0.4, 7.69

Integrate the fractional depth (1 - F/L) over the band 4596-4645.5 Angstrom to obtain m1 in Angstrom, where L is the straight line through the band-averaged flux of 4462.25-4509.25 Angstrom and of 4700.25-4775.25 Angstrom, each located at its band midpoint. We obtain -2.02 Angstrom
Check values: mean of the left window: 7.07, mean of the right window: 7.49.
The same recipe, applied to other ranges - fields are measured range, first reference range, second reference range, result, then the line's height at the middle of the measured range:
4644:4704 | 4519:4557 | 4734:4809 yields -1.7 Angstrom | 7.25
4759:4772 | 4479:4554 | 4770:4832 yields 0.3 Angstrom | 7.56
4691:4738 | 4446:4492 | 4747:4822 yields 0.4 Angstrom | 7.4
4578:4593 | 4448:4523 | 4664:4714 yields -0.3 Angstrom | 7.09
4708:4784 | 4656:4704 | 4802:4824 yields 1.0 Angstrom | 7.66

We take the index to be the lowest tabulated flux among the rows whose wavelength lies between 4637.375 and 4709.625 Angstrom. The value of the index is 6.15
